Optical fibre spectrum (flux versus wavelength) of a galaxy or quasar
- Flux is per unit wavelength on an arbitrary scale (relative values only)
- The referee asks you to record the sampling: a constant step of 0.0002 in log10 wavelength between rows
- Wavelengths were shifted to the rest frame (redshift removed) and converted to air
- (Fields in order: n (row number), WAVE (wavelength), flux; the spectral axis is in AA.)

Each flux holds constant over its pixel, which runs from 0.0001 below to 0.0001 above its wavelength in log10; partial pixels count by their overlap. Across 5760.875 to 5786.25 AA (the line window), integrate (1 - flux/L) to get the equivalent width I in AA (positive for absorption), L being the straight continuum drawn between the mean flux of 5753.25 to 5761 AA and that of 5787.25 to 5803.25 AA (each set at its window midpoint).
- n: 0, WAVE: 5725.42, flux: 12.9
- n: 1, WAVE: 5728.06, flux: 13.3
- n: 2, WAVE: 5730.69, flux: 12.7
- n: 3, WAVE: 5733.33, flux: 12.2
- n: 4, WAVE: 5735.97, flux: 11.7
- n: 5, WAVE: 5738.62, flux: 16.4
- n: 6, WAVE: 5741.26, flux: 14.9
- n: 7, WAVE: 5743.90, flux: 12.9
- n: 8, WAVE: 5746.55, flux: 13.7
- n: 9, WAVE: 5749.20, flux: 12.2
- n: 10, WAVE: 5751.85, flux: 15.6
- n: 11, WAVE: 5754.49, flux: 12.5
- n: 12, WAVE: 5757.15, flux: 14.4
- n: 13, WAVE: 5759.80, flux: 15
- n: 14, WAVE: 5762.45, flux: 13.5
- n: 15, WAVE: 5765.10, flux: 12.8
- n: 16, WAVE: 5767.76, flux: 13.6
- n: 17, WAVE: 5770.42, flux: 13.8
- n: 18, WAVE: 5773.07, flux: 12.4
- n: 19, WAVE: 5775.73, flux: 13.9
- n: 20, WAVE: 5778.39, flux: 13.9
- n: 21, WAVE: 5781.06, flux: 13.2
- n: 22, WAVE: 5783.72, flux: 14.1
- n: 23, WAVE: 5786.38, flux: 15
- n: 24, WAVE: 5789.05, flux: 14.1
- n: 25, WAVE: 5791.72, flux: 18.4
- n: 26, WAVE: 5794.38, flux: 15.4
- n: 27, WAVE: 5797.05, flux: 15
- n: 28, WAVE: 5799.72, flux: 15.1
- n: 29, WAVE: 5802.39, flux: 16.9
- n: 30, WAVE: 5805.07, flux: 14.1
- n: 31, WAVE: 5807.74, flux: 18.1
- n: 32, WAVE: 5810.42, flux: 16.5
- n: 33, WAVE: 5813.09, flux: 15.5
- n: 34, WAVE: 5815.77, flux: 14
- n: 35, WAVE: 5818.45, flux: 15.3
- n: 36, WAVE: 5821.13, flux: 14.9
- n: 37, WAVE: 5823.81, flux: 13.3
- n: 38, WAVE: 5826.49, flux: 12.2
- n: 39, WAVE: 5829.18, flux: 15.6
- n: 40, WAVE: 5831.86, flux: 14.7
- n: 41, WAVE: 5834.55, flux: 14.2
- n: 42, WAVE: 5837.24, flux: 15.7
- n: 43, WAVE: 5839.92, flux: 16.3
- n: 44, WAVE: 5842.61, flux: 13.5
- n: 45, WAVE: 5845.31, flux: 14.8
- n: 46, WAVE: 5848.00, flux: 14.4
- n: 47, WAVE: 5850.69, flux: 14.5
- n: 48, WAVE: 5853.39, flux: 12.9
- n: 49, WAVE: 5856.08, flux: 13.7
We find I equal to 2.0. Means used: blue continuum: 14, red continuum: 15.8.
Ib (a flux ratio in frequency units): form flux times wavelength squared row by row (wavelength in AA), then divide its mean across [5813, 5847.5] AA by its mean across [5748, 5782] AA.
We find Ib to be 1.1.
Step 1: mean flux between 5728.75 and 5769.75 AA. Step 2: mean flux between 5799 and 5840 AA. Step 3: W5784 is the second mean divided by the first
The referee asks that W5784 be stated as 1.11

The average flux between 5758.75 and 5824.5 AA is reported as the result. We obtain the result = 14.7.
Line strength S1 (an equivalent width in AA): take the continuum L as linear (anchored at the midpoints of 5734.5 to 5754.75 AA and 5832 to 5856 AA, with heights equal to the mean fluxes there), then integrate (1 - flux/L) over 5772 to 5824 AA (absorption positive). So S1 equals -3.0 AA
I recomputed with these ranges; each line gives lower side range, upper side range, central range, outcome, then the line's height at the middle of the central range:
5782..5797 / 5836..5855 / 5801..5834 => -0.26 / 14.9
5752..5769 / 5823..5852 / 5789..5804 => -1.94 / 14.1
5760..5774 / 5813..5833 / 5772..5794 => -1.23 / 13.7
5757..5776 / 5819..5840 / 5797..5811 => -1.81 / 14.2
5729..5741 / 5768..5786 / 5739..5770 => -0.71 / 13.5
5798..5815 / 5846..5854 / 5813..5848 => 0.78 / 14.9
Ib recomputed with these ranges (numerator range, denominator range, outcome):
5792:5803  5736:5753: 1.14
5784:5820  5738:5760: 1.13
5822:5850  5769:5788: 1.07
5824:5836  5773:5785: 1.05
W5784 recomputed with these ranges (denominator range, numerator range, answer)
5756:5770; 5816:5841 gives 1.06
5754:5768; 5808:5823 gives 1.12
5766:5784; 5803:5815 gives 1.18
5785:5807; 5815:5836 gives 0.92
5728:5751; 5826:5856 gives 1.08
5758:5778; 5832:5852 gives 1.08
